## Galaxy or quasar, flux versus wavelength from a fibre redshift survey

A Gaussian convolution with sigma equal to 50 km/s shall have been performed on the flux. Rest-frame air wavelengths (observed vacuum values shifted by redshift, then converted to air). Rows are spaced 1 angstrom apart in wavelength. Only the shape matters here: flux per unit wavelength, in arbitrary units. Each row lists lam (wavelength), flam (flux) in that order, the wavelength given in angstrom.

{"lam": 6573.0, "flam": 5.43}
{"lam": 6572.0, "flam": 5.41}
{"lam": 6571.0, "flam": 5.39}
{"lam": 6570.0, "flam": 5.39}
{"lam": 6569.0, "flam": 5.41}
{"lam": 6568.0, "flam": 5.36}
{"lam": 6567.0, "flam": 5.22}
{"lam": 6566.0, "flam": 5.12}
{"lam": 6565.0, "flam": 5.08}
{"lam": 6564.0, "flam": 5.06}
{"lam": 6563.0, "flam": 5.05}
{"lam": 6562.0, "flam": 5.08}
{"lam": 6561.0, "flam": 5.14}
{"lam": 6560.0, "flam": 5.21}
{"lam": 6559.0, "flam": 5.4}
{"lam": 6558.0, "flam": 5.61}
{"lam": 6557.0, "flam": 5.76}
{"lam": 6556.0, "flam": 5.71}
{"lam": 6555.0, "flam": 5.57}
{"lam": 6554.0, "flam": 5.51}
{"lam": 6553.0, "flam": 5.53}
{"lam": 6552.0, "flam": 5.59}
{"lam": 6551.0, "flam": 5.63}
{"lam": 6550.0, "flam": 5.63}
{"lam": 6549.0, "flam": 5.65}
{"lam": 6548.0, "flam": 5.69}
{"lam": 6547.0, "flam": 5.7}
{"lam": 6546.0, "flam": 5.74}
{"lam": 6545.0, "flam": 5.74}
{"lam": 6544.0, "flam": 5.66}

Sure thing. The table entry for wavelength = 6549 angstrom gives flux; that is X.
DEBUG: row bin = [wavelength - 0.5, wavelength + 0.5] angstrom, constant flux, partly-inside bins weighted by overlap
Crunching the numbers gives 5.65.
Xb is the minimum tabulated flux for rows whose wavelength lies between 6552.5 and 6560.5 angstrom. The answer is 5.21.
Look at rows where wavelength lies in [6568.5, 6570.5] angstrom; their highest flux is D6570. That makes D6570 5.41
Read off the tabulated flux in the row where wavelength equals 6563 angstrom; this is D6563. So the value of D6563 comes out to 5.05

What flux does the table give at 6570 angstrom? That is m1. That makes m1 5.39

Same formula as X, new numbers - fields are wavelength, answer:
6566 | 5.12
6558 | 5.61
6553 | 5.53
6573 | 5.43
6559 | 5.4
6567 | 5.22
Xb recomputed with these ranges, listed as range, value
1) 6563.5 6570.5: 5.06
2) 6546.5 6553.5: 5.53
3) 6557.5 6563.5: 5.05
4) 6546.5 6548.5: 5.69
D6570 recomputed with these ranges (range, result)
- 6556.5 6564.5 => 5.76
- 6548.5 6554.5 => 5.65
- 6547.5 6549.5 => 5.69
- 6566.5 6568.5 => 5.36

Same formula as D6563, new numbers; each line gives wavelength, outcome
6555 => 5.57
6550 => 5.63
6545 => 5.74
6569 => 5.41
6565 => 5.08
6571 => 5.39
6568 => 5.36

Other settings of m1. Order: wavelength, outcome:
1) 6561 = 5.14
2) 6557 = 5.76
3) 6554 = 5.51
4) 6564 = 5.06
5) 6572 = 5.41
